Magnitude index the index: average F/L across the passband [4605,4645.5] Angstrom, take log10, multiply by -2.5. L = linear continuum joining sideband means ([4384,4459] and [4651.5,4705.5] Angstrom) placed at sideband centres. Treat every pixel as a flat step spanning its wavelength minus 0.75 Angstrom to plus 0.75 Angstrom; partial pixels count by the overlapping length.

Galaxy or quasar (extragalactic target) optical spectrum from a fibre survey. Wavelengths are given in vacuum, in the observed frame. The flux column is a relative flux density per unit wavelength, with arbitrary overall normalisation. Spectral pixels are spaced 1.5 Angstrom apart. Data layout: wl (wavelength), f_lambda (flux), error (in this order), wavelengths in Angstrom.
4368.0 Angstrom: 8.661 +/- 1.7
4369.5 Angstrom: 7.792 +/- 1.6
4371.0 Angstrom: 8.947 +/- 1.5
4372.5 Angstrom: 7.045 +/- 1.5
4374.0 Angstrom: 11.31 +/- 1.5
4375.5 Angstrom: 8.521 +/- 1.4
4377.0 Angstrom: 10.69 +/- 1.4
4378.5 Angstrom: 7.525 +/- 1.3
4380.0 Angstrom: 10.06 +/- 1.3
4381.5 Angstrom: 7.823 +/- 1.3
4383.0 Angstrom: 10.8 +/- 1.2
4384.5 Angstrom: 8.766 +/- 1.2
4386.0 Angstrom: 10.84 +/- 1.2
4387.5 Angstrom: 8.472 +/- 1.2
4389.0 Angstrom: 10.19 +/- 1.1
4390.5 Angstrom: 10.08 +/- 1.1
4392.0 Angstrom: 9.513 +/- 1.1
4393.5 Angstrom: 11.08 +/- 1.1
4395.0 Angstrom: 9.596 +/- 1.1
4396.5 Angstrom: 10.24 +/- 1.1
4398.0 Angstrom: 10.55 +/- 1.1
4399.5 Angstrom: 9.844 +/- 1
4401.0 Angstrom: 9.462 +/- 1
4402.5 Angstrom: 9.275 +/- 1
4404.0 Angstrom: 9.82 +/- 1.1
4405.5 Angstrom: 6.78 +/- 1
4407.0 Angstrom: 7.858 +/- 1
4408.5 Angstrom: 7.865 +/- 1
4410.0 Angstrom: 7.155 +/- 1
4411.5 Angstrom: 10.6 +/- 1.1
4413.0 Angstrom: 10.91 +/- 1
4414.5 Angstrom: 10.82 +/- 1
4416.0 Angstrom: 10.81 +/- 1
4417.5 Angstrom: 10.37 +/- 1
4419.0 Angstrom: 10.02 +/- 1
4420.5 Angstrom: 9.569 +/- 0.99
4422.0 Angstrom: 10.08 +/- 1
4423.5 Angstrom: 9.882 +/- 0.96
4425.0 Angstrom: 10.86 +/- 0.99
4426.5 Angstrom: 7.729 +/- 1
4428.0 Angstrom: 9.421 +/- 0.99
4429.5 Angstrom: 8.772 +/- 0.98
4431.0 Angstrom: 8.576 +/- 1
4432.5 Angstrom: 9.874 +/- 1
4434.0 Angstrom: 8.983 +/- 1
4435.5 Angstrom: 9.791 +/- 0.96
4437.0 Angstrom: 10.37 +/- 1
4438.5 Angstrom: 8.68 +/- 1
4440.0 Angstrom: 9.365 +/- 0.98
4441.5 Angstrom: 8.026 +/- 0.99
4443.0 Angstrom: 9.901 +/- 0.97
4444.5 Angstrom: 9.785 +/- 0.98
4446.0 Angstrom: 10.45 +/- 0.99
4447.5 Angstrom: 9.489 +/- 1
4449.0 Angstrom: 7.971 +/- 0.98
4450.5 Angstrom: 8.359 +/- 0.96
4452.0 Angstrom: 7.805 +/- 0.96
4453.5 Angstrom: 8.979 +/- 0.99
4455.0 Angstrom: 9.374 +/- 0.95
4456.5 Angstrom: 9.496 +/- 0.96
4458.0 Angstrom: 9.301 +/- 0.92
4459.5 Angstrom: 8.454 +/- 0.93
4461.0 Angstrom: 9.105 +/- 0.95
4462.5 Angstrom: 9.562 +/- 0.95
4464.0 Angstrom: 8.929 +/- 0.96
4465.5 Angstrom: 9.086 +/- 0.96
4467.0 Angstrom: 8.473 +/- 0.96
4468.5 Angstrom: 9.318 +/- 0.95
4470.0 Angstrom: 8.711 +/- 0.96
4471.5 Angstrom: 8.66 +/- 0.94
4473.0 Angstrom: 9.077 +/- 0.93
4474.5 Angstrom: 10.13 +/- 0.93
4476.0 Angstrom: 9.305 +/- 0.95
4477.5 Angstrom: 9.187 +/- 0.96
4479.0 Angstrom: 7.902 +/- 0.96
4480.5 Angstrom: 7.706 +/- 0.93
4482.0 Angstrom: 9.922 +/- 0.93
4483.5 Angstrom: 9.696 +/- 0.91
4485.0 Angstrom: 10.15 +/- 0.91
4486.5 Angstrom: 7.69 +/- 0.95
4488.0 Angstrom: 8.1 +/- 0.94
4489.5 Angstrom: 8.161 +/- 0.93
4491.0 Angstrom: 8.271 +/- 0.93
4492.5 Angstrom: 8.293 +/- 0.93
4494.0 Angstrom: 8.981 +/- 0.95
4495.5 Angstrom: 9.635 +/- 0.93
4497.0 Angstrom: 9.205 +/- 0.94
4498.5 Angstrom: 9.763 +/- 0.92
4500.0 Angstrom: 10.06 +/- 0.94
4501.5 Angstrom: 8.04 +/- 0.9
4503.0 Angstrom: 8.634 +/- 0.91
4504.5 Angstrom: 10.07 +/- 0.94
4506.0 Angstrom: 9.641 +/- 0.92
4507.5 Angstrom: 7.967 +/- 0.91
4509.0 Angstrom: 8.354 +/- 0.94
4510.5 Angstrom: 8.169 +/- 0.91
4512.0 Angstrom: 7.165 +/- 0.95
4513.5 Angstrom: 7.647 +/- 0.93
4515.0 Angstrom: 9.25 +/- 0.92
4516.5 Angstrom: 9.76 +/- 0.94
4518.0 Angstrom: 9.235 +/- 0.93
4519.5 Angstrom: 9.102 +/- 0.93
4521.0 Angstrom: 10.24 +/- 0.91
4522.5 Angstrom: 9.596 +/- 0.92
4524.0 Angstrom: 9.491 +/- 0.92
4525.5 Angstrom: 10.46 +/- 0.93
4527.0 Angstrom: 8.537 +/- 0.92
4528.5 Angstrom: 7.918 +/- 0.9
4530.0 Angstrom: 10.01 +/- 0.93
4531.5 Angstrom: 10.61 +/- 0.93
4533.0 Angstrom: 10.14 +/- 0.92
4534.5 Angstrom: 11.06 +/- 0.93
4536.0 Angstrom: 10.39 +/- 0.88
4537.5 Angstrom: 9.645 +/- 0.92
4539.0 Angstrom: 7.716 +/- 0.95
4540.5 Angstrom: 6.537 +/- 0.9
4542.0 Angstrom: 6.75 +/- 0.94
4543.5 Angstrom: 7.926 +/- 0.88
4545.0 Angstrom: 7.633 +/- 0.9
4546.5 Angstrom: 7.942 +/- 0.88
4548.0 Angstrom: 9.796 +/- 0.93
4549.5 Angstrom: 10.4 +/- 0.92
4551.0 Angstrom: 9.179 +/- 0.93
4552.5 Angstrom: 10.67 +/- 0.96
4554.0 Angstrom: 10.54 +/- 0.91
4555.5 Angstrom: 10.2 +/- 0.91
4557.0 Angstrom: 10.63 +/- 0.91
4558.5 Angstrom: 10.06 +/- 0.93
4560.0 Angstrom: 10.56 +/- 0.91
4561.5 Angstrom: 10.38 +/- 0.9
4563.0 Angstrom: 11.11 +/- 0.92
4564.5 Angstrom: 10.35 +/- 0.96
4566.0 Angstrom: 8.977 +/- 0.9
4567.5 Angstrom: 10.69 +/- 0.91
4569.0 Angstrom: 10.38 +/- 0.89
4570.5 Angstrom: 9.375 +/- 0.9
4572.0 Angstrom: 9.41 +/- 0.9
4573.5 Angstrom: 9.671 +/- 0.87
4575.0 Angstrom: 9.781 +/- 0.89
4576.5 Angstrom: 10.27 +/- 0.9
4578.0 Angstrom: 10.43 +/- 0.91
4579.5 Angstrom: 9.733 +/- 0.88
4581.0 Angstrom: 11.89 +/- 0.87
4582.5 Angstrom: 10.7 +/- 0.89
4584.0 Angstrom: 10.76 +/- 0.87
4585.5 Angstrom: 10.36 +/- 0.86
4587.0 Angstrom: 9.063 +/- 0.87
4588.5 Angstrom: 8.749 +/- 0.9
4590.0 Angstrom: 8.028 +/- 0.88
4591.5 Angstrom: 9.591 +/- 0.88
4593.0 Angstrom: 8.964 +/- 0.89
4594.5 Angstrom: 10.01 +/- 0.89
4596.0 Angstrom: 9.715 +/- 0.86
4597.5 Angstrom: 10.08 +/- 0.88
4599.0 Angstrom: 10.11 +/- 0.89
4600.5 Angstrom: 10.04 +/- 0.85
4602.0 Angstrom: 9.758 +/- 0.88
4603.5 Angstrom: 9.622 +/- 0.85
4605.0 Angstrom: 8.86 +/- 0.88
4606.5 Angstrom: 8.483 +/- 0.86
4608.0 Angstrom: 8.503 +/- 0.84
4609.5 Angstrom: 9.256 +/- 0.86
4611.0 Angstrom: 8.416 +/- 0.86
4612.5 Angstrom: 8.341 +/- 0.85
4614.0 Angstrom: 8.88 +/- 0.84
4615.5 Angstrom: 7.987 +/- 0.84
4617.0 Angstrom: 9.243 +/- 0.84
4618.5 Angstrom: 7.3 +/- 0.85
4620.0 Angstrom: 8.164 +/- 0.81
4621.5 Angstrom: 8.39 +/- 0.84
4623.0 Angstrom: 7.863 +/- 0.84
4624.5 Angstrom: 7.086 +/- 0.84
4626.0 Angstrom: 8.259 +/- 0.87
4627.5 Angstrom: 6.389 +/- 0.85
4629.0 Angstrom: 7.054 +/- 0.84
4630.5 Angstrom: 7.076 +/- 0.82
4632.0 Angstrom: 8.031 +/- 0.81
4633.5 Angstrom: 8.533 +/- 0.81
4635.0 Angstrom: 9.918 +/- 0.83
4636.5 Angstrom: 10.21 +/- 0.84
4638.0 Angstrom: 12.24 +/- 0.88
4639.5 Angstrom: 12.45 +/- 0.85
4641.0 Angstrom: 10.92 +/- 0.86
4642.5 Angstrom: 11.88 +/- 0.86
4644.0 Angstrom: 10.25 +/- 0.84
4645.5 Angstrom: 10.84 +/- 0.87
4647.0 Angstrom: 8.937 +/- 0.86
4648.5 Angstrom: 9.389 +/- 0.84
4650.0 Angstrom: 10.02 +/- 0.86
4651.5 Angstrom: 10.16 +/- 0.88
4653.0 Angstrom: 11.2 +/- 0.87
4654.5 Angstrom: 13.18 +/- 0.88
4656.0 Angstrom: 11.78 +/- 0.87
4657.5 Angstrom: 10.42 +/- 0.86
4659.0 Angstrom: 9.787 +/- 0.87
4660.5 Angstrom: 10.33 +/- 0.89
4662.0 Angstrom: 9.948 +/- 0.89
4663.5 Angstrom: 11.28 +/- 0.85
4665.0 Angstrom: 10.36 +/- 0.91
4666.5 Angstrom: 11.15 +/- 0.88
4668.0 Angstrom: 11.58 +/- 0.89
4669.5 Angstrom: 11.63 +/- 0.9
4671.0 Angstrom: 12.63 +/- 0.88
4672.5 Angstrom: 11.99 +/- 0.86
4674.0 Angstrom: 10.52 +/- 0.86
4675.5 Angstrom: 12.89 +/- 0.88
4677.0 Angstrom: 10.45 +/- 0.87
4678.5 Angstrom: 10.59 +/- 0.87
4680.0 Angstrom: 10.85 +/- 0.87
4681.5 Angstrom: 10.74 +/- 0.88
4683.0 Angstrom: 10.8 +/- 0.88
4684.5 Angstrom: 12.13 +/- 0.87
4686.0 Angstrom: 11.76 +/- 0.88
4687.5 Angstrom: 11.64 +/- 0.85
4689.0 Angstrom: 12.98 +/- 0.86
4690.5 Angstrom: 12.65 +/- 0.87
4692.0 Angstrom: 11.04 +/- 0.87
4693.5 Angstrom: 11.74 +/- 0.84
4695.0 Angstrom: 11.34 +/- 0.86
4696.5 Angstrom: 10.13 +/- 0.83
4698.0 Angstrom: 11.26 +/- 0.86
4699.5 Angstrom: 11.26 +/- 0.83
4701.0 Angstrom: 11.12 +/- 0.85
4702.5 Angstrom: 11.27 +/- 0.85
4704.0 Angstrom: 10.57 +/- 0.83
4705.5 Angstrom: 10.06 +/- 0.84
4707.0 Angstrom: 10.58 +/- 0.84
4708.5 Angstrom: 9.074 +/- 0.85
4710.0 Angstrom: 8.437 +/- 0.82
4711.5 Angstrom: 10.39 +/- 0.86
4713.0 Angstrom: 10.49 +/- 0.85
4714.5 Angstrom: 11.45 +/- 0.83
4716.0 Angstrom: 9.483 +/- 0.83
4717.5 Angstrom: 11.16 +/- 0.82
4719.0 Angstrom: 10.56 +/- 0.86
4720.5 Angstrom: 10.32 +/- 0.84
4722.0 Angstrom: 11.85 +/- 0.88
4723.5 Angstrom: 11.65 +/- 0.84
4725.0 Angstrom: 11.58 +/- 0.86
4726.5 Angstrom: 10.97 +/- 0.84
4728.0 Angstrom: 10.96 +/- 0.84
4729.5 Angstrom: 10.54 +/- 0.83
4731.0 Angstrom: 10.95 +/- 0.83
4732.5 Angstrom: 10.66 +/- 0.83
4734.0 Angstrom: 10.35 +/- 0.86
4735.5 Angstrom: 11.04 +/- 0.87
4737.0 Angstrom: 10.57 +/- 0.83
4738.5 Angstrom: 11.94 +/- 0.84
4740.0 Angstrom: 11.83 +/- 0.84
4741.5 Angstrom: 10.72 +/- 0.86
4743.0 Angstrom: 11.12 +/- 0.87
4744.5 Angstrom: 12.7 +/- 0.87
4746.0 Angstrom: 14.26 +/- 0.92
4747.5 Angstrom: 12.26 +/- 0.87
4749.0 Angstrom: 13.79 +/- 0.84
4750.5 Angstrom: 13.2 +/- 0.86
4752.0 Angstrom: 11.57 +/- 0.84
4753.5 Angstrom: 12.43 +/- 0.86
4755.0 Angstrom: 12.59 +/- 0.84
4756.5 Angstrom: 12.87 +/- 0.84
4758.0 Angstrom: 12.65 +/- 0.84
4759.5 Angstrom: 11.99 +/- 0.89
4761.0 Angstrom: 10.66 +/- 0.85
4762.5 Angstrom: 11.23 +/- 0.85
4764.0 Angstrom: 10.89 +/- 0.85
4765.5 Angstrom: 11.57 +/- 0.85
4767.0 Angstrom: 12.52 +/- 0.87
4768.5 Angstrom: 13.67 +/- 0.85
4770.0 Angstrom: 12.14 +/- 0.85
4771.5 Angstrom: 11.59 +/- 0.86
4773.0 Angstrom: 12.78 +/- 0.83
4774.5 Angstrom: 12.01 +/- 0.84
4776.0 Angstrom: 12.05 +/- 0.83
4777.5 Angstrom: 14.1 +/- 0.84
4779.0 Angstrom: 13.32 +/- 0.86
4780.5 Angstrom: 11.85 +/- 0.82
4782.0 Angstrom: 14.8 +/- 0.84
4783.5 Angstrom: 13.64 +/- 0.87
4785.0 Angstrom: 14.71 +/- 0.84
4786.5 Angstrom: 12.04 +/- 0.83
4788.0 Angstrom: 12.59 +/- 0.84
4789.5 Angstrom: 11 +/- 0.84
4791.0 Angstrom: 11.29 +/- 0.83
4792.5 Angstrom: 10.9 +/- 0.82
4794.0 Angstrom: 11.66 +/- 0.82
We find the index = 0.22 mag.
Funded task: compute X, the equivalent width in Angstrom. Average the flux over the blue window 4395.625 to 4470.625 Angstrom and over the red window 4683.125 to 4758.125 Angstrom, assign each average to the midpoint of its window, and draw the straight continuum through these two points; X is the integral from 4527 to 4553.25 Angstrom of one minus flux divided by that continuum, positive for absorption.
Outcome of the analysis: 2.6 Angstrom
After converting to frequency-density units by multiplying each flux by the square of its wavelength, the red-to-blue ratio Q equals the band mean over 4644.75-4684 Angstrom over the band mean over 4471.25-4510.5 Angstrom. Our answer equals 1.3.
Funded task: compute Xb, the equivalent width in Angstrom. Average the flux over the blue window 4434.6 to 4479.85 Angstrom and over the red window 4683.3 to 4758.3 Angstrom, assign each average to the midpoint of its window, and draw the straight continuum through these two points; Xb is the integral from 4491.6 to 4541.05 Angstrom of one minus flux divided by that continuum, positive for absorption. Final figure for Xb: 2.4 Angstrom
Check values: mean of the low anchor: 9.1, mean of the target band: 9.14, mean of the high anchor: 11.3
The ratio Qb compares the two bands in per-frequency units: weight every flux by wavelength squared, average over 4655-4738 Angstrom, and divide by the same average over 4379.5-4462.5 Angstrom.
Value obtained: 1.3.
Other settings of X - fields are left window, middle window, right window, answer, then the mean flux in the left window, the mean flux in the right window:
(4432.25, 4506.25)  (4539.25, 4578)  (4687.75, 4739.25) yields 0.7 Angstrom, 9.07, 10.9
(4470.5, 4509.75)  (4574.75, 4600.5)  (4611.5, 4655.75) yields -1.9 Angstrom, 8.94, 9.34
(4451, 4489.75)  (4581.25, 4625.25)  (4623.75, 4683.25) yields 3.8 Angstrom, 8.94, 10.3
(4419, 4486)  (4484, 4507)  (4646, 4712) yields 1.3 Angstrom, 9.19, 11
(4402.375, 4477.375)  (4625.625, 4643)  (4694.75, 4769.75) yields 2.0 Angstrom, 9.24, 11.3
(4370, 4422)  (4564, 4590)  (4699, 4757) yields 1.2 Angstrom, 9.51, 11.2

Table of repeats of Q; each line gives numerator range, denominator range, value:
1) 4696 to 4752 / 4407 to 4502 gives 1.36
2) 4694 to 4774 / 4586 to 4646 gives 1.31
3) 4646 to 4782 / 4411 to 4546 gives 1.38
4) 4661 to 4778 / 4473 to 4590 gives 1.32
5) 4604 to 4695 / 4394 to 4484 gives 1.20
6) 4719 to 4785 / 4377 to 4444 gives 1.47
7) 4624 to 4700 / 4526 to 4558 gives 1.21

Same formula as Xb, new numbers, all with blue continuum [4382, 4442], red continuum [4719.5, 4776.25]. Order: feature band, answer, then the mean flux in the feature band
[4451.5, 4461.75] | 0.92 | 8.96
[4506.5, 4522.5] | 2.32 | 8.75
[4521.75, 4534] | 0.82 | 9.63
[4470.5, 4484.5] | 1.27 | 9.08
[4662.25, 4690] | -0.28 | 11.4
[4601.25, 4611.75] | 1.80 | 8.99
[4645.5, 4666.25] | 1.17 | 10.5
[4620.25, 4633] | 3.97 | 7.56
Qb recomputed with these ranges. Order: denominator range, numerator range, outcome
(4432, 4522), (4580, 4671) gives 1.15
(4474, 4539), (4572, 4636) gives 1.03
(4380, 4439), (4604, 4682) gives 1.15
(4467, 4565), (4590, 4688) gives 1.14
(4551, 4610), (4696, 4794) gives 1.26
